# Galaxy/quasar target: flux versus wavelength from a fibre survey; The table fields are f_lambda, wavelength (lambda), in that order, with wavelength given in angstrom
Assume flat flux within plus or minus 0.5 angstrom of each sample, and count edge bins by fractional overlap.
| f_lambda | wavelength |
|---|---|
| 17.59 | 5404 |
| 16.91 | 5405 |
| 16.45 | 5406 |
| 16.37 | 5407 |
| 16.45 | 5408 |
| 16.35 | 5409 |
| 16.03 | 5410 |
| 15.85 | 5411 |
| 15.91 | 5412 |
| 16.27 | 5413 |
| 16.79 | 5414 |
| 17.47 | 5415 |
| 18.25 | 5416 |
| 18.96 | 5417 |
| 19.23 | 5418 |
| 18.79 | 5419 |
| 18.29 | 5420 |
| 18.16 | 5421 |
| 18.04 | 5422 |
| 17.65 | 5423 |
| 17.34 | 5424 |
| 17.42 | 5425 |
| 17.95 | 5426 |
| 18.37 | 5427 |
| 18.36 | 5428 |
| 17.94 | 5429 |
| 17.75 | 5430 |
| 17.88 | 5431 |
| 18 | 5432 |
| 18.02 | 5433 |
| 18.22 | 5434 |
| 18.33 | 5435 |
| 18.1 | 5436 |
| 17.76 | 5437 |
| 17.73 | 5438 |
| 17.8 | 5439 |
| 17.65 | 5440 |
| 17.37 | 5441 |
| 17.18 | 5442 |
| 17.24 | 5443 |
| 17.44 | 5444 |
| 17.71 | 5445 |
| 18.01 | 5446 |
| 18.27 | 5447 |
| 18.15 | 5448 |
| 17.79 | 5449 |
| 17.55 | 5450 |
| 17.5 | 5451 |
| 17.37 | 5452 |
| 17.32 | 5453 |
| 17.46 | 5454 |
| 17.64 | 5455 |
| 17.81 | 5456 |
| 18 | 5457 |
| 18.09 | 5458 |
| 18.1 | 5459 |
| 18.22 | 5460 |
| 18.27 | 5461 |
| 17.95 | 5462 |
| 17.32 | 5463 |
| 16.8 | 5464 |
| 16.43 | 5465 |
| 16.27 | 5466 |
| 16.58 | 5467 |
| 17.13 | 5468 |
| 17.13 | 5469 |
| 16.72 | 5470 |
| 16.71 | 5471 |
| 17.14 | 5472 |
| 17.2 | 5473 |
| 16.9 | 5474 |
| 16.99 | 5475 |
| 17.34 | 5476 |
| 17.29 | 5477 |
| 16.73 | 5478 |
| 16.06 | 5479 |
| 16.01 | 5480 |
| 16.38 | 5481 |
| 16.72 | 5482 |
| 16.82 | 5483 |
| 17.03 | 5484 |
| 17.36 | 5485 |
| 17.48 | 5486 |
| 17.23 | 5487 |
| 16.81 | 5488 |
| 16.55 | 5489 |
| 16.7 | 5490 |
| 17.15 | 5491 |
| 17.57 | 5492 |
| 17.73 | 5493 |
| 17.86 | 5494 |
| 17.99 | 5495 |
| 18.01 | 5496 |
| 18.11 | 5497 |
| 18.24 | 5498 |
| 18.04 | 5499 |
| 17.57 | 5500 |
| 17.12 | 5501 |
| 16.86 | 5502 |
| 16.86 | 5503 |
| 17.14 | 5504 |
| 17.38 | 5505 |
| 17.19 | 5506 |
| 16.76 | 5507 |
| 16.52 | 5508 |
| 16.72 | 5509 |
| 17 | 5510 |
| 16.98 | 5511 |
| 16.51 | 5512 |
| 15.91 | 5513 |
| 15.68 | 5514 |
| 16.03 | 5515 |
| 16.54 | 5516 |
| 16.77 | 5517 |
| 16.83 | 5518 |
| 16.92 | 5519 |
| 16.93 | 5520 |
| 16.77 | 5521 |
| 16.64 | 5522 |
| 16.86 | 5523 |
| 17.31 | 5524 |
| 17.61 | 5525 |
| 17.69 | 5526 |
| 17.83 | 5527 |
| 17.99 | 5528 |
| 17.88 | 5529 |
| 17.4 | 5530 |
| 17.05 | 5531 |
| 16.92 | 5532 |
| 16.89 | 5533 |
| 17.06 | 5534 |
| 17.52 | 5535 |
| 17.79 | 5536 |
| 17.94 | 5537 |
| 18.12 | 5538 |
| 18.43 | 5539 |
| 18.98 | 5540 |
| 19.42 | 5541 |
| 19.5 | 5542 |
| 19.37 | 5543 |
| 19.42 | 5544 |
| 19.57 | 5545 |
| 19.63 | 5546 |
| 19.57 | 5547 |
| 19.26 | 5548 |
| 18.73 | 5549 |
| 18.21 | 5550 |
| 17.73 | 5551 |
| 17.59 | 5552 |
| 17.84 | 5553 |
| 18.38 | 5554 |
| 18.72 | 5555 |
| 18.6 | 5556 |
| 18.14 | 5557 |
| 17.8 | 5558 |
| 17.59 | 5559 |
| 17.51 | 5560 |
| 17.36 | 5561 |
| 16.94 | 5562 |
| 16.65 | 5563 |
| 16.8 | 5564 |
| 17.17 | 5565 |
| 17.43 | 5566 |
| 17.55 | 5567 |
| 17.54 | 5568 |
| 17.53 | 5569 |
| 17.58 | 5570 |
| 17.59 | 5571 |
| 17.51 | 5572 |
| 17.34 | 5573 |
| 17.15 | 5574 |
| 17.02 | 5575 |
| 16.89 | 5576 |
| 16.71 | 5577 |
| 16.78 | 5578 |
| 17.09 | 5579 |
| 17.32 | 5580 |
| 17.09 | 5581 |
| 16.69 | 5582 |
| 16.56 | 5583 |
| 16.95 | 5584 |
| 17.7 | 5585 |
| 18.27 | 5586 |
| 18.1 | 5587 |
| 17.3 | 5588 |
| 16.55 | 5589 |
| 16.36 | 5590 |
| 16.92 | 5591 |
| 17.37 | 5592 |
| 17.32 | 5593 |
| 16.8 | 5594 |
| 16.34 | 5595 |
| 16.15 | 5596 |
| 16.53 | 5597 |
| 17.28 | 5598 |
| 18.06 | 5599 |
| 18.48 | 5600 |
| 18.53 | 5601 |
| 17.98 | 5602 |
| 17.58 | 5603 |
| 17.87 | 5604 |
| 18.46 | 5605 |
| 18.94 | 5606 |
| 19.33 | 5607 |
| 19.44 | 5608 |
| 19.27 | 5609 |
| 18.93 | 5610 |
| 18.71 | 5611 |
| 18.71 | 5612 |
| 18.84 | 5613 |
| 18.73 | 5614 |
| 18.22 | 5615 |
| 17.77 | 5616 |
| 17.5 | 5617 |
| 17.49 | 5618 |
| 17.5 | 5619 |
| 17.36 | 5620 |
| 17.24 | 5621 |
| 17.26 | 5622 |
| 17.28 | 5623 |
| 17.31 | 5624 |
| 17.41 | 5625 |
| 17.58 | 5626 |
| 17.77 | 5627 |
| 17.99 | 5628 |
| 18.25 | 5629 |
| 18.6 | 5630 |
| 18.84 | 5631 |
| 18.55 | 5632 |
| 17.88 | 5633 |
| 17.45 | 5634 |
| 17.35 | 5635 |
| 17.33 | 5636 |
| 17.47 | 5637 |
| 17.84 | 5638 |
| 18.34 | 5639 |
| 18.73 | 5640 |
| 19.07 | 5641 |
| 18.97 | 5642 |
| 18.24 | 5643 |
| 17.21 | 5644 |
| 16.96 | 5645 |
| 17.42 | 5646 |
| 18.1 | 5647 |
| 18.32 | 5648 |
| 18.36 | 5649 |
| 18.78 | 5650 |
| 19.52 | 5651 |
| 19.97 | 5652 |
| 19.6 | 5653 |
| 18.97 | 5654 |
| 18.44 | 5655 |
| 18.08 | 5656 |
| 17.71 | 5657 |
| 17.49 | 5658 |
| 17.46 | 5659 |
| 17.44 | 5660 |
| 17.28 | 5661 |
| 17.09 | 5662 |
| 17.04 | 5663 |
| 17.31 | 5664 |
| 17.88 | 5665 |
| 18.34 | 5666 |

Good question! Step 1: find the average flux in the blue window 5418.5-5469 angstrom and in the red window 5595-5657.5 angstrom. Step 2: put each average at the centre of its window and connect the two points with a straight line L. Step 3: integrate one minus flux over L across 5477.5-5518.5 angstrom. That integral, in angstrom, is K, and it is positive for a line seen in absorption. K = 1.9 angstrom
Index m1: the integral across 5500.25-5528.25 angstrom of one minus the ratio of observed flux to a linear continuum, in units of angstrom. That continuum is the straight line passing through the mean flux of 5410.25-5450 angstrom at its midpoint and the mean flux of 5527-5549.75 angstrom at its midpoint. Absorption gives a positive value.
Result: 2.0 angstrom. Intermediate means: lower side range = 17.8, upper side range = 18.4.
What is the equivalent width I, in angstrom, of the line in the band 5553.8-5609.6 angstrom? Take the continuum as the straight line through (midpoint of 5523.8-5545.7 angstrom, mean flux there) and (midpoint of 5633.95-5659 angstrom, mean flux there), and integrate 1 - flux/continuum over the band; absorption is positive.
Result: 2.0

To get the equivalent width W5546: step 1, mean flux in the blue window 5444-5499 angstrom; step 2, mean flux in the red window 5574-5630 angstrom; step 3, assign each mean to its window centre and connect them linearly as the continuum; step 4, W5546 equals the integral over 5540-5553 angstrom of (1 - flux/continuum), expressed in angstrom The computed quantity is -1.1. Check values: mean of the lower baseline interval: 17.3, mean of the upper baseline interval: 17.6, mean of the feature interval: 19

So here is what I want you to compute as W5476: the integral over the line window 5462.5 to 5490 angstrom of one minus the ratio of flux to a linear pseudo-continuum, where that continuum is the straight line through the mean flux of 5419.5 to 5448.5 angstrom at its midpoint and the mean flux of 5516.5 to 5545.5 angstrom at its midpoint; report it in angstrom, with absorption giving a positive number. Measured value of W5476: 1.5 angstrom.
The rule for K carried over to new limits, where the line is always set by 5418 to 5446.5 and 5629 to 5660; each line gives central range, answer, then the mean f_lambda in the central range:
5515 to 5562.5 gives 0.46 angstrom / 17.9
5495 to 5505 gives 0.24 angstrom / 17.6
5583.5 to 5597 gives 0.80 angstrom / 17.1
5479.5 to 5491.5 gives 0.75 angstrom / 16.9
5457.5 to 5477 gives 0.79 angstrom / 17.2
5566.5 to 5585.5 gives 0.97 angstrom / 17.2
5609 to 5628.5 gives 0.29 angstrom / 17.9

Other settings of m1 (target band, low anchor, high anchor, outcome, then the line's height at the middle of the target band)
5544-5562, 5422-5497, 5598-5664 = -0.6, 17.8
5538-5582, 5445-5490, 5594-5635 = -0.6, 17.7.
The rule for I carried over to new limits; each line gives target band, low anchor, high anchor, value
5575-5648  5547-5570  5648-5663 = 1.29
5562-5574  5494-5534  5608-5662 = 0.17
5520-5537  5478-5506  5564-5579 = -0.11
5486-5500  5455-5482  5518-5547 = -0.08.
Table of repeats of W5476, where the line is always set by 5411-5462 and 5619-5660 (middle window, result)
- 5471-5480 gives 0.5 angstrom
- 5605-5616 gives -0.5 angstrom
